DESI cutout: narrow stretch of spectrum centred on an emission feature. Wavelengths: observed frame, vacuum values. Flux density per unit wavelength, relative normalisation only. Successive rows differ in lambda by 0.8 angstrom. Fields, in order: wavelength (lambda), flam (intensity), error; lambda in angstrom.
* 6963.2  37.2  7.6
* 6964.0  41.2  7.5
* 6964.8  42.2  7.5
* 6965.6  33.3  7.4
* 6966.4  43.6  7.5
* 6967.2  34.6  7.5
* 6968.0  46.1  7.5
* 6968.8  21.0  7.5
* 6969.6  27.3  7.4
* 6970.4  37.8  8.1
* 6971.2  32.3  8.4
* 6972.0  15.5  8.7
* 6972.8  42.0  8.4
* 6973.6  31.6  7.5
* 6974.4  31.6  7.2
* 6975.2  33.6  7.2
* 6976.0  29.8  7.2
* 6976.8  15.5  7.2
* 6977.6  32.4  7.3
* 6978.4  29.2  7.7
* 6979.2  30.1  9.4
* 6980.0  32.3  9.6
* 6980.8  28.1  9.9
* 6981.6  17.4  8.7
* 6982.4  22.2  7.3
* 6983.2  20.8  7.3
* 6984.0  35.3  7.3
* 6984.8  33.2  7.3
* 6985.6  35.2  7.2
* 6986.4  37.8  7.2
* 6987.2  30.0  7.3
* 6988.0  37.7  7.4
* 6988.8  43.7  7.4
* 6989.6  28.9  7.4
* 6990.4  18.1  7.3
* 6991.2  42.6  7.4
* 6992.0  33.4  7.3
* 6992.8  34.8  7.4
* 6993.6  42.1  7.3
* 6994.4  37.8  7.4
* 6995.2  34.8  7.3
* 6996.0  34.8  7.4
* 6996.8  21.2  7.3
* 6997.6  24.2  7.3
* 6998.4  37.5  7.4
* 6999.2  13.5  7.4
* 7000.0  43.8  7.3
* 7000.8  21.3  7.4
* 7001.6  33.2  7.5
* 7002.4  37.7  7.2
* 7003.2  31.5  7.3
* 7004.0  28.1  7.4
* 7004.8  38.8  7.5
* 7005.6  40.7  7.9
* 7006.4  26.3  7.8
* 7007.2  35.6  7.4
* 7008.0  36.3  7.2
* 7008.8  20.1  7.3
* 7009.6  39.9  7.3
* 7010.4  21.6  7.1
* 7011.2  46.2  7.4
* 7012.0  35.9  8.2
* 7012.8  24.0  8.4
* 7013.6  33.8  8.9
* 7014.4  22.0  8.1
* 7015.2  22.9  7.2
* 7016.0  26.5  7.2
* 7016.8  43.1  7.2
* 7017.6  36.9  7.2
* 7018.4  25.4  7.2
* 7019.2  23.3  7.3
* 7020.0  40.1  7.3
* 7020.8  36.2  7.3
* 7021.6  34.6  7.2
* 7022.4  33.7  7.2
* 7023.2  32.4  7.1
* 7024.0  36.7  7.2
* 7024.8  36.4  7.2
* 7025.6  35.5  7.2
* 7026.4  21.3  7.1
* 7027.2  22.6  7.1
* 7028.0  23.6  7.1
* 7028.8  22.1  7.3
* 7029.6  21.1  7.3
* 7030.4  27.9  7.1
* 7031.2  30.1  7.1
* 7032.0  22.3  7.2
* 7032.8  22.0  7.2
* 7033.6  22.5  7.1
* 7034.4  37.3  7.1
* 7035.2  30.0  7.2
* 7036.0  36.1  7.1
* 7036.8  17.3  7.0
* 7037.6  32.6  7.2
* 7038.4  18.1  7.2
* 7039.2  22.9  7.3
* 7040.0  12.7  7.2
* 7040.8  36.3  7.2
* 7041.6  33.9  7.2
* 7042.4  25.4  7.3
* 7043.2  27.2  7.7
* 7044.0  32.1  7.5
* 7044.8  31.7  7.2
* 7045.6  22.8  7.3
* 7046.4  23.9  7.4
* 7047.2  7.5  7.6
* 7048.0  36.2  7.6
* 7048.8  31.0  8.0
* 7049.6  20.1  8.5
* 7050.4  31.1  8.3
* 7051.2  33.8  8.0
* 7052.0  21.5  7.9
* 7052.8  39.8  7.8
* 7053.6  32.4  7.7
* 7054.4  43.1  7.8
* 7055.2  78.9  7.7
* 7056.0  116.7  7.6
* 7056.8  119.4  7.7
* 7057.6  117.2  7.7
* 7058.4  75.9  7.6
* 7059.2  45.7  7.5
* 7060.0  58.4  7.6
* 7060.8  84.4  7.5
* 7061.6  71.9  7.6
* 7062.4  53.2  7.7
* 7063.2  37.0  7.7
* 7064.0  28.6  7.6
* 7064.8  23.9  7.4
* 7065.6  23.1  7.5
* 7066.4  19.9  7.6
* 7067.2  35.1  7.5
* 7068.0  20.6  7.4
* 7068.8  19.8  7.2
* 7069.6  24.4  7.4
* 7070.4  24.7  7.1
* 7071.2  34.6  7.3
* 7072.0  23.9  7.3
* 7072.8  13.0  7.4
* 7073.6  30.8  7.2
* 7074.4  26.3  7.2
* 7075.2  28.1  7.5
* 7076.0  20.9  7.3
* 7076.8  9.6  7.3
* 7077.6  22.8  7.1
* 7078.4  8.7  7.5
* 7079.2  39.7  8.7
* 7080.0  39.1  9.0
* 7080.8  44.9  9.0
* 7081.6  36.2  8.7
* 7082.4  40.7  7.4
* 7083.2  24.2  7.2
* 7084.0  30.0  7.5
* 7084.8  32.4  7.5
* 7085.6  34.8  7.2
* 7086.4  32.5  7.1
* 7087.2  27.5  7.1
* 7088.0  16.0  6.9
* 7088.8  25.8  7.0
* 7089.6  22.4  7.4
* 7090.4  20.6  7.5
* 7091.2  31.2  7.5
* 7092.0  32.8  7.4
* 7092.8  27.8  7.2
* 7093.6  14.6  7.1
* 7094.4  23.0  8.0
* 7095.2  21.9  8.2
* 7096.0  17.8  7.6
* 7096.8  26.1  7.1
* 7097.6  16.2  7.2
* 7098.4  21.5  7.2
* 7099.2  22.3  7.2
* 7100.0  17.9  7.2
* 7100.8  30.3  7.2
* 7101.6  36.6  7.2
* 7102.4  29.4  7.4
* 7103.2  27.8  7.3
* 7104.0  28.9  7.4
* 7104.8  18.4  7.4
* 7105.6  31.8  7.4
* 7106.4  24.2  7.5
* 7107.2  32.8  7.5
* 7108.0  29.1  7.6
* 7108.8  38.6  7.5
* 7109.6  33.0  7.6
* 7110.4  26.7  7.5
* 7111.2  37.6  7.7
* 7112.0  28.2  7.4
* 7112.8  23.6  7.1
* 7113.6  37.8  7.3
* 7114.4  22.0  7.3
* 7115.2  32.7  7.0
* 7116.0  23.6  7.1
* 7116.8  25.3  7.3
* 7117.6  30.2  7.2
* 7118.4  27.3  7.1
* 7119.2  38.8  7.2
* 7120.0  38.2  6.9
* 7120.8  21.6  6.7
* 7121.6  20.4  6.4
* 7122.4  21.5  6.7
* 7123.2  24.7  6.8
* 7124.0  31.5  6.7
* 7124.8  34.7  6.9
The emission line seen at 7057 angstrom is Hbeta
